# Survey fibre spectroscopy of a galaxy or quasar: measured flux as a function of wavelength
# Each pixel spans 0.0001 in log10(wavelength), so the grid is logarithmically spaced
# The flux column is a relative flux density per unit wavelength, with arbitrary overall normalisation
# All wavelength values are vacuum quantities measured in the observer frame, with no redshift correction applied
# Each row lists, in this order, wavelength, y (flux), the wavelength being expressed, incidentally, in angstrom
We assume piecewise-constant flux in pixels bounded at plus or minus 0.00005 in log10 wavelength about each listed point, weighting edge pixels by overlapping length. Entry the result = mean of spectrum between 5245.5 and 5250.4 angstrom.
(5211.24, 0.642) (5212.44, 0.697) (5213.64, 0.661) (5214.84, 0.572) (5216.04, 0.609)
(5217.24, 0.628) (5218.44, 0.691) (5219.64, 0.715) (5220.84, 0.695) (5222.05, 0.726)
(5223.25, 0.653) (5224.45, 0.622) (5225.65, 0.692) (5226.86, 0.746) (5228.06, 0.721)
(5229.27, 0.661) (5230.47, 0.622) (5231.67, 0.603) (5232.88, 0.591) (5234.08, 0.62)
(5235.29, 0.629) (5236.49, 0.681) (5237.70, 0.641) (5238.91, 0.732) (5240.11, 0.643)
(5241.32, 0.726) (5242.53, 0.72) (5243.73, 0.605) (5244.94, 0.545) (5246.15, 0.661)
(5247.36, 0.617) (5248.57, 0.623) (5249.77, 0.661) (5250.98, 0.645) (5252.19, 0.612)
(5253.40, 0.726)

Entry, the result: 0.64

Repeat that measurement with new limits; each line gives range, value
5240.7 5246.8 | 0.651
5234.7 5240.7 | 0.666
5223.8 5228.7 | 0.694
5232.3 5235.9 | 0.615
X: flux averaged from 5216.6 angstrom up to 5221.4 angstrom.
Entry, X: 0.682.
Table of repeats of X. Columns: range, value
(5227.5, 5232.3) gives 0.651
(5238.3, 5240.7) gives 0.688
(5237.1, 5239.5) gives 0.685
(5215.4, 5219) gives 0.642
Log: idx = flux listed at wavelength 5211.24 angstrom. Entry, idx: 0.642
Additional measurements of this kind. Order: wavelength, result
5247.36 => 0.617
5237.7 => 0.641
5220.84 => 0.695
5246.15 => 0.661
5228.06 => 0.721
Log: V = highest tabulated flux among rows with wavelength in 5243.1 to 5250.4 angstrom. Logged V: 0.661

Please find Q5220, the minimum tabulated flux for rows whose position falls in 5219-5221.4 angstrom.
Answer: 0.695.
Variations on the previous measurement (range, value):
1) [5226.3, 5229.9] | 0.661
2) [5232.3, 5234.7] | 0.591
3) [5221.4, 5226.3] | 0.622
